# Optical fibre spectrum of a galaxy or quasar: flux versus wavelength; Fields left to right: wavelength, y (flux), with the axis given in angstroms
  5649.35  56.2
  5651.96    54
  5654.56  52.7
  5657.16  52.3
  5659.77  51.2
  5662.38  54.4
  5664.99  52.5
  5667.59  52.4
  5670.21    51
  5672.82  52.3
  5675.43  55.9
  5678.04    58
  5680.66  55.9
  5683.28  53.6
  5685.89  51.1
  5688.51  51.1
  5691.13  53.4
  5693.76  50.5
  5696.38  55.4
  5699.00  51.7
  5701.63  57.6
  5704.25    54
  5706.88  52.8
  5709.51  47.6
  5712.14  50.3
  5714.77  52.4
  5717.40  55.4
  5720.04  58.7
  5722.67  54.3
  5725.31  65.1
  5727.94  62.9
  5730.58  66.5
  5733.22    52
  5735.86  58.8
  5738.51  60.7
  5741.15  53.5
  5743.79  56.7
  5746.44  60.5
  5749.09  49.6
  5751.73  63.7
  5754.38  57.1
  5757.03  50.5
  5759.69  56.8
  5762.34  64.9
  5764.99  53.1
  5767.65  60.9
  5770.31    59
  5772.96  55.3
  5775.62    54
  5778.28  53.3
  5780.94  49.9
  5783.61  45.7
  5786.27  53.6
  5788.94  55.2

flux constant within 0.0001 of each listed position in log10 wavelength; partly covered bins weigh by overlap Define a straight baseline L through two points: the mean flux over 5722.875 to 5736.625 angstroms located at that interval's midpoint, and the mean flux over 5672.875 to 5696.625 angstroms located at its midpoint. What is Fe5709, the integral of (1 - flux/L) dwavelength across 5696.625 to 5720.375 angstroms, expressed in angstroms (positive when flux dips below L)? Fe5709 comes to 1.7 angstroms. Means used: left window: 53.7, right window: 60.6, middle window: 53.3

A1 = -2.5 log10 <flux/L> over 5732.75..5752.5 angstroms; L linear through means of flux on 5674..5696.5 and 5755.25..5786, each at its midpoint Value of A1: -0.05 mag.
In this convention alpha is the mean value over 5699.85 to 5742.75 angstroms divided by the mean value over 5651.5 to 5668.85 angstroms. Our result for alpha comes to 1.07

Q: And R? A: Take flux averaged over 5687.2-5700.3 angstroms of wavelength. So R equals 52.4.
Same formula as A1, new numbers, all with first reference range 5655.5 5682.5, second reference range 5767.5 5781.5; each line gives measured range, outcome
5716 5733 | -0.10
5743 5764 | -0.05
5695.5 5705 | -0.01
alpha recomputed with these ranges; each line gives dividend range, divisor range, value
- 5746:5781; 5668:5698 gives 1.06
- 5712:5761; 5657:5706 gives 1.07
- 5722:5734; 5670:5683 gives 1.11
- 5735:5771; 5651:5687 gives 1.08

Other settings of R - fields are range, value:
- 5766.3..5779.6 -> 56.5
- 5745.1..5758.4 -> 56.2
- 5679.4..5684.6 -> 54.8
